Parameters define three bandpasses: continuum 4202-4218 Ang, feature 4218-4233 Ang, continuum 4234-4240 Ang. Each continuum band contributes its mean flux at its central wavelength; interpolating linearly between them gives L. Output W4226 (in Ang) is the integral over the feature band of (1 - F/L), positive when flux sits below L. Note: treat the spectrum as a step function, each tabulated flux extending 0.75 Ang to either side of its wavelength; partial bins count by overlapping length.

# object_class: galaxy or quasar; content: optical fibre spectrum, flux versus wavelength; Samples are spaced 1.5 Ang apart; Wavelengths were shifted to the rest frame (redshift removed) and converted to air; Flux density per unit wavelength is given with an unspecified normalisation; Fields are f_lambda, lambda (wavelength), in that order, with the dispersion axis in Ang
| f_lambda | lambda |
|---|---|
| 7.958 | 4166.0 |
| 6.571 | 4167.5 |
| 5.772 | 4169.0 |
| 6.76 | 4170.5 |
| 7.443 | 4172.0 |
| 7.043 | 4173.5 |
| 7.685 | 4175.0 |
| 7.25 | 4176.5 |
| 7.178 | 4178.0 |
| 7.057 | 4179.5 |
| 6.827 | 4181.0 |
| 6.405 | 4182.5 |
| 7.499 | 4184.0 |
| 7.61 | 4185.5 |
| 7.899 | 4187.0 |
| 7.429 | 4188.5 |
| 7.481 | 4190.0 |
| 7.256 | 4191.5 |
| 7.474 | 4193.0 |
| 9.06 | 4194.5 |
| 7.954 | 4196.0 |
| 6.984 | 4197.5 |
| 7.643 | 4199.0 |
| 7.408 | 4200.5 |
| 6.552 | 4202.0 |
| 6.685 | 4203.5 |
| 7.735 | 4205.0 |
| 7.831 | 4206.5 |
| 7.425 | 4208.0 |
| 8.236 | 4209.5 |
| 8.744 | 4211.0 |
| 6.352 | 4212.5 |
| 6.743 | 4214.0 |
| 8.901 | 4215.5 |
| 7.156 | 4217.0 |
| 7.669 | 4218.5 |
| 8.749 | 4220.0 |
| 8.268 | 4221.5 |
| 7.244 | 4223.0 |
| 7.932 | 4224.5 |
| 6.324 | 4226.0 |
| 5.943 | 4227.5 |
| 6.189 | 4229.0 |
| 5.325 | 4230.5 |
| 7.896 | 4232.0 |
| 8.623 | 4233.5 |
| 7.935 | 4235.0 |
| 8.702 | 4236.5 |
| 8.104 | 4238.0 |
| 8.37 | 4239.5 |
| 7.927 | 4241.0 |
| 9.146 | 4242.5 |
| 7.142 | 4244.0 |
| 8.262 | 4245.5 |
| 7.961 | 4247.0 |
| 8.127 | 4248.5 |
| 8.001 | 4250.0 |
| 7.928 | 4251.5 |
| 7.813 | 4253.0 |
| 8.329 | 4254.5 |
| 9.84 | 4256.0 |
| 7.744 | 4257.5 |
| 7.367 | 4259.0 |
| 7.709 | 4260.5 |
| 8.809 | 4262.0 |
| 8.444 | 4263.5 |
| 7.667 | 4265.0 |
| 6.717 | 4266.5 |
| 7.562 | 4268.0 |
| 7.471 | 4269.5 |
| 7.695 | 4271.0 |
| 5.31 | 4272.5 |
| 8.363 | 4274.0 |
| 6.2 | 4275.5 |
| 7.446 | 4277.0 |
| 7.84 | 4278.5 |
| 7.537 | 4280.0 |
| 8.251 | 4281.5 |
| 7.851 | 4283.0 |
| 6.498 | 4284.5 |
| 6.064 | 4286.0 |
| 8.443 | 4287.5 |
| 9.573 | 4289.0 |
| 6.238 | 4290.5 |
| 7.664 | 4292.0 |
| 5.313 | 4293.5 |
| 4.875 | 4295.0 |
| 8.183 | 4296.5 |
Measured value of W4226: 1.5 Ang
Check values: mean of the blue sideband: 7.53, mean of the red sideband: 8.29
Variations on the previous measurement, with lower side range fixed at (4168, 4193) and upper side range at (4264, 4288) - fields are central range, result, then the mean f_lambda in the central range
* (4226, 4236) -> 0.4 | 6.98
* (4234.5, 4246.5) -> -1.6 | 8.2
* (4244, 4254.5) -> -1.0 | 7.98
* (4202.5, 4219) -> -0.8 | 7.57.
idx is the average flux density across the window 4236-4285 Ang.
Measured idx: 7.82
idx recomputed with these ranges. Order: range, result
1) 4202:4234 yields 7.4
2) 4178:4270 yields 7.66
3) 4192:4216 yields 7.59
